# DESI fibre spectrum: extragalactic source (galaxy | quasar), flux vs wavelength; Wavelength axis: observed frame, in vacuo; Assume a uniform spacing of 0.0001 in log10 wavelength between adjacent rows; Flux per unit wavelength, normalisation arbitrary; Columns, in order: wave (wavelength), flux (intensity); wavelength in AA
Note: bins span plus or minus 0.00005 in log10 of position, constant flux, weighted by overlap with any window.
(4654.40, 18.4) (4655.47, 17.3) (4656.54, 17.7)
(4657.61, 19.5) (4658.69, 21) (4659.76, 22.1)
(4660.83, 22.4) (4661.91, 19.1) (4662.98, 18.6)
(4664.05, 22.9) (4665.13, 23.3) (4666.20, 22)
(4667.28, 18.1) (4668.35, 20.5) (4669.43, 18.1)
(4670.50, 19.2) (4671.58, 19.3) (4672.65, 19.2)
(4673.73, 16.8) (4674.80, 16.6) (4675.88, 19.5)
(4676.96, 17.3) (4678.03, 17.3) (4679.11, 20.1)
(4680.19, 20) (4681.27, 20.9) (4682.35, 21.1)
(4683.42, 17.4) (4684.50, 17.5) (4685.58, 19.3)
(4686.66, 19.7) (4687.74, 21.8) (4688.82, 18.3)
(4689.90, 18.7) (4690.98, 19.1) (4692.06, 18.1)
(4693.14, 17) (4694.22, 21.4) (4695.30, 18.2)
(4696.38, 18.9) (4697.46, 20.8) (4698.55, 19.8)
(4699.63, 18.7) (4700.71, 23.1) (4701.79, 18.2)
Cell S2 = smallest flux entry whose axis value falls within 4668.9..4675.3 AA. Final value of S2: 16.6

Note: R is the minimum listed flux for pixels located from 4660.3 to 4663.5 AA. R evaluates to 18.6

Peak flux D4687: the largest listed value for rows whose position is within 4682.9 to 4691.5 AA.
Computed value 21.8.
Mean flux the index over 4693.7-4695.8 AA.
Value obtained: 19.8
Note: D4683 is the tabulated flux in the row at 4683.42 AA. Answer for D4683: 17.4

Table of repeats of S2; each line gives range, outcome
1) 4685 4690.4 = 18.3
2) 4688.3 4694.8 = 17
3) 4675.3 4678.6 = 17.3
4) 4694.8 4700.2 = 18.2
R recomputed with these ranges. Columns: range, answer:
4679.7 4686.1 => 17.4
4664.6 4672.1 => 18.1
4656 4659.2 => 17.7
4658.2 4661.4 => 21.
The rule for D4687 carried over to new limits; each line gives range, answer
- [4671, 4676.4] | 19.5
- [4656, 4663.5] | 22.4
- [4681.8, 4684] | 21.1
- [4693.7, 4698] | 21.4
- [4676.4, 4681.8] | 20.9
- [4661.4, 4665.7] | 23.3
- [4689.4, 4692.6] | 19.1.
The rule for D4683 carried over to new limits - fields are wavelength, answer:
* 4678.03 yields 17.3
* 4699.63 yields 18.7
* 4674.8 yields 16.6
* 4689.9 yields 18.7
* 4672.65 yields 19.2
